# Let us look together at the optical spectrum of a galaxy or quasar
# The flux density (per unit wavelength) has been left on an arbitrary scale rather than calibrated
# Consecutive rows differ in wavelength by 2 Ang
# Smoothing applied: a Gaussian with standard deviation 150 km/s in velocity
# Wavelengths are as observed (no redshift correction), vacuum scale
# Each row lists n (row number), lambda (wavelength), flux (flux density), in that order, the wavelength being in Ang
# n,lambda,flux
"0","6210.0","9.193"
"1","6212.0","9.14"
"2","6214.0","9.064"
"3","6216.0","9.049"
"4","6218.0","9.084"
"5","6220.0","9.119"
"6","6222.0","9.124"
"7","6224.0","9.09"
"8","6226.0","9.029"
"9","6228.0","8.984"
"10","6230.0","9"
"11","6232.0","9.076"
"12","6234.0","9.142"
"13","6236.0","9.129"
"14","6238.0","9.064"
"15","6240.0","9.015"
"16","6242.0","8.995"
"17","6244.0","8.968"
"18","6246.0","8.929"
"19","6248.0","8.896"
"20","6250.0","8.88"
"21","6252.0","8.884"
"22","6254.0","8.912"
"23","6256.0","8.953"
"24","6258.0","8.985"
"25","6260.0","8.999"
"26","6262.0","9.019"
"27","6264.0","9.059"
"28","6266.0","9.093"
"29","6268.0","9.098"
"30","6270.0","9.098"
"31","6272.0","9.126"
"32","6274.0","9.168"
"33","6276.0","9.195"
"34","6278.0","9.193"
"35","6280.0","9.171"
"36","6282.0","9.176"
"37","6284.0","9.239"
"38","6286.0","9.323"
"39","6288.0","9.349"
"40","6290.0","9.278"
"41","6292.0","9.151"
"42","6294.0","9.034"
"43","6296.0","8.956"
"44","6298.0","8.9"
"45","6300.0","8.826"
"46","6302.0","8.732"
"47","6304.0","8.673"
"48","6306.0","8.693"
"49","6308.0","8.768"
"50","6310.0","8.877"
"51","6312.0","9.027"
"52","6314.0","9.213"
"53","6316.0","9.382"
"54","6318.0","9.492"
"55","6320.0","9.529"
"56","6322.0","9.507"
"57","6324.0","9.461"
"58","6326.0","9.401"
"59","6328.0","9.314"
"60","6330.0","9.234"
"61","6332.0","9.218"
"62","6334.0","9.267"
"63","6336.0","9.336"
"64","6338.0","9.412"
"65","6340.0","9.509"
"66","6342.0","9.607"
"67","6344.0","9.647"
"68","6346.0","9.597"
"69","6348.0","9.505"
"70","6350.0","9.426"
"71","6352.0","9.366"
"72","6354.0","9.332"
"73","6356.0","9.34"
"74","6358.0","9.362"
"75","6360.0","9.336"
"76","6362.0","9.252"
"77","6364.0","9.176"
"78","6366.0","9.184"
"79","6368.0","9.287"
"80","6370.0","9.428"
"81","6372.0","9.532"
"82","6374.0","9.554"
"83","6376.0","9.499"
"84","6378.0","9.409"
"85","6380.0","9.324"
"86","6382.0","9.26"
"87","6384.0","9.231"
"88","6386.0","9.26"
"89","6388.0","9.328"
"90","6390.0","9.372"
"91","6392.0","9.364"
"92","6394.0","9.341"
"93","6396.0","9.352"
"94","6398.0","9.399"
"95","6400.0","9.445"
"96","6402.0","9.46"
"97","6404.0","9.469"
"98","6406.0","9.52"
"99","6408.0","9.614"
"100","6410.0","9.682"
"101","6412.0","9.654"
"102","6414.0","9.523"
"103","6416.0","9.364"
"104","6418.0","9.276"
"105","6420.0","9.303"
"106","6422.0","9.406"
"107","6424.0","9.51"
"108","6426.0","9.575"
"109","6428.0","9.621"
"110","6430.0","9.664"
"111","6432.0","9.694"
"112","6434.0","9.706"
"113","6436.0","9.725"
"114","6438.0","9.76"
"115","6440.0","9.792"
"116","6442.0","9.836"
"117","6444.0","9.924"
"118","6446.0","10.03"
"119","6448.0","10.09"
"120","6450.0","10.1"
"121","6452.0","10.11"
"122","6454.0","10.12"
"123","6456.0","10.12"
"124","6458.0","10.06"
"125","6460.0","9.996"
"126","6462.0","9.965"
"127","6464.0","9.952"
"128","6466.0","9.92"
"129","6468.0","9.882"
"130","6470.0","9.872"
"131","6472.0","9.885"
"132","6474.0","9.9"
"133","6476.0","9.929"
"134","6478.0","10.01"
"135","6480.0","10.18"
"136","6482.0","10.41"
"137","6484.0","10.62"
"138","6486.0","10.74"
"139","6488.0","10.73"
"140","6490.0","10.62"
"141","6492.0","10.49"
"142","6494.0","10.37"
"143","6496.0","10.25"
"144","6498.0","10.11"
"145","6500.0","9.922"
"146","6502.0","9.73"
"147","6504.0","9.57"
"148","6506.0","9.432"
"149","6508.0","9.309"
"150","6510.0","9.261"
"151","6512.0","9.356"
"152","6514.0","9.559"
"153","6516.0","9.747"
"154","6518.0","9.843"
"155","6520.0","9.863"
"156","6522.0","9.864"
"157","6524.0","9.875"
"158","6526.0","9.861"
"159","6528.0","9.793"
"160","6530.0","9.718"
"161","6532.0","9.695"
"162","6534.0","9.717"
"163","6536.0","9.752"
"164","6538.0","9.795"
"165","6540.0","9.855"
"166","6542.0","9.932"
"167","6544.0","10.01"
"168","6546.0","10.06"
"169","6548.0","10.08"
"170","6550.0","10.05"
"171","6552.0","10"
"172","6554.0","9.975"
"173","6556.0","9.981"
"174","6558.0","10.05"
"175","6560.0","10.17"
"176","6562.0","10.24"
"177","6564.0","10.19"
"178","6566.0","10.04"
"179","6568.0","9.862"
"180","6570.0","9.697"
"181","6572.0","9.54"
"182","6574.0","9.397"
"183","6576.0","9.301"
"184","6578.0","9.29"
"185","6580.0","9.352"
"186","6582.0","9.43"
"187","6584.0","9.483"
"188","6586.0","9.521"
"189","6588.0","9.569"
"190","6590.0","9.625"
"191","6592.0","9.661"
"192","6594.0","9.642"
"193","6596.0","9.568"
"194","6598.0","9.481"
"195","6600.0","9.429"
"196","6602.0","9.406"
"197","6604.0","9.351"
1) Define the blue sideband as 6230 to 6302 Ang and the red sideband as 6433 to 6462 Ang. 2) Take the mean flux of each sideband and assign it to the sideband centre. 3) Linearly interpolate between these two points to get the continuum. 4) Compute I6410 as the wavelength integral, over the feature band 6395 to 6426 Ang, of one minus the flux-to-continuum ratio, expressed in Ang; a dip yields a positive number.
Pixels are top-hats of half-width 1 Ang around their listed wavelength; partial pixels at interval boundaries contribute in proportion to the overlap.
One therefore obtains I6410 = 1.0 Ang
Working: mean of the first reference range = 9.06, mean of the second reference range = 9.96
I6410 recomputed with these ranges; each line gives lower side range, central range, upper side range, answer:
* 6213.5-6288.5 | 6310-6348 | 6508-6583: -0.5 Ang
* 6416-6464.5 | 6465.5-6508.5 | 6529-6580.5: -1.2 Ang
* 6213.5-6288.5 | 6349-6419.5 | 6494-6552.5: 0.3 Ang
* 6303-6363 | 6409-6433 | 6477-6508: 0.7 Ang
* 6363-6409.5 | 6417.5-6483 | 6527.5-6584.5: -2.2 Ang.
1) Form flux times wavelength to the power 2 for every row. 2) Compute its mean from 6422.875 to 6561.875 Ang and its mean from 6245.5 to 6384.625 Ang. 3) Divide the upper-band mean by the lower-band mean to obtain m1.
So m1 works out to 1.14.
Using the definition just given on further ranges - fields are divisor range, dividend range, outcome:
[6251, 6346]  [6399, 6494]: 1.13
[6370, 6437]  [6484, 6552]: 1.09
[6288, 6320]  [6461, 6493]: 1.19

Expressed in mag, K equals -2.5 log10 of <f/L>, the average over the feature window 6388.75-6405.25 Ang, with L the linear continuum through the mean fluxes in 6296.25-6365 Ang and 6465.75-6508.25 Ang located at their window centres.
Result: 0.024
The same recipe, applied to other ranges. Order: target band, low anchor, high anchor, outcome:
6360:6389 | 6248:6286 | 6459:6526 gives 0.02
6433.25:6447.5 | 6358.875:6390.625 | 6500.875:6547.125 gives -0.04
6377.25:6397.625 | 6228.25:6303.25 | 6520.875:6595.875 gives 0.00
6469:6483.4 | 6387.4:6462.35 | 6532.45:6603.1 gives -0.04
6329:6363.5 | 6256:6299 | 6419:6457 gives 0.00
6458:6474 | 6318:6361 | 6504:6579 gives -0.03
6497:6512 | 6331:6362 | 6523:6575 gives 0.02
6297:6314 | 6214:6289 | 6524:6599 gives 0.04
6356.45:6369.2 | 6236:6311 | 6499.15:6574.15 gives 0.00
